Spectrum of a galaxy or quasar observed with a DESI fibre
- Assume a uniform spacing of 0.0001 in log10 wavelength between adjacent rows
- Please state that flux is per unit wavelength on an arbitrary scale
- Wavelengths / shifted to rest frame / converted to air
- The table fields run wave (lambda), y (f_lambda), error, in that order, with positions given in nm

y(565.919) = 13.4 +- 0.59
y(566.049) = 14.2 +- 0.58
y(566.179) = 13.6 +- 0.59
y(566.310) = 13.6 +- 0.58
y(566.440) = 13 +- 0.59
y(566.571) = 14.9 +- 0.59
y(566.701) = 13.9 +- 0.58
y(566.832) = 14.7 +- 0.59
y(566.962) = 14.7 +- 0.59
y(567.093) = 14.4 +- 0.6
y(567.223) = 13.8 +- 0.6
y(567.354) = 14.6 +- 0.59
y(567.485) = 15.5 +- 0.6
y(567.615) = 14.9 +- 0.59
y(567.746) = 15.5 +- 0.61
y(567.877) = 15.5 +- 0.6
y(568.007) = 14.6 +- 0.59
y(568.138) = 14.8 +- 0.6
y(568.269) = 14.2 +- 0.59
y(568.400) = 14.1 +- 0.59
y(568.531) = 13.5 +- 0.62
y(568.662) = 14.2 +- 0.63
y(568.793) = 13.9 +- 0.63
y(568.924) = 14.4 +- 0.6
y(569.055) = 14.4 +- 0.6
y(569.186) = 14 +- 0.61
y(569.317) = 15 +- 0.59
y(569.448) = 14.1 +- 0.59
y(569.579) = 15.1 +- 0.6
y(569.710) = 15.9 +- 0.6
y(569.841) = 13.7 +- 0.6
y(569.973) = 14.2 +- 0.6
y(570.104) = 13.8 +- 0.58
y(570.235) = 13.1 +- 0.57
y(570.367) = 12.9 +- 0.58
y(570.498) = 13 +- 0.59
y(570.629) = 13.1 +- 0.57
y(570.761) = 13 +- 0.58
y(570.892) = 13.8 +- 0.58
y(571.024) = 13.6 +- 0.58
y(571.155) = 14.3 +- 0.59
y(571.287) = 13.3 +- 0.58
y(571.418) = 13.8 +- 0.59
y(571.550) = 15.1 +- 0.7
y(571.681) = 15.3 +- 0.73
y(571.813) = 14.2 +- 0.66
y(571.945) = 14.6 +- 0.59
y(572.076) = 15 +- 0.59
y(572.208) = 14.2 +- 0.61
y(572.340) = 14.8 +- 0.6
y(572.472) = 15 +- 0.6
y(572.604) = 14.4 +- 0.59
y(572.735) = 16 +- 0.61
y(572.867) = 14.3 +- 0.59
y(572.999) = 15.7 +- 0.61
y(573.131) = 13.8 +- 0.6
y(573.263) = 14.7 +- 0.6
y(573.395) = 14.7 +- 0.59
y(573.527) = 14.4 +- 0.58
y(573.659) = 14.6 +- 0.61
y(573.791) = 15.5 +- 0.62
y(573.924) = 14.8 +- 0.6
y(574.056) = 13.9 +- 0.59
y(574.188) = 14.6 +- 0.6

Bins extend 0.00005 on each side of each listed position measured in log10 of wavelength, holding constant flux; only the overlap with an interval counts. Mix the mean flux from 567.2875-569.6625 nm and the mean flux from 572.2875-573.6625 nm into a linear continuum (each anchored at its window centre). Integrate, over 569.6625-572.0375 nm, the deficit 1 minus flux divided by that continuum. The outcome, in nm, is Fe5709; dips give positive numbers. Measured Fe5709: 0.12 nm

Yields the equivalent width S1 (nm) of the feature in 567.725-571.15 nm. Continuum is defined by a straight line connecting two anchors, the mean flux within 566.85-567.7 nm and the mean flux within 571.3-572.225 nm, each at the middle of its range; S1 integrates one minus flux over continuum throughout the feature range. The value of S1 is 0.12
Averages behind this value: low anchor 14.7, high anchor 14.6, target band 14.1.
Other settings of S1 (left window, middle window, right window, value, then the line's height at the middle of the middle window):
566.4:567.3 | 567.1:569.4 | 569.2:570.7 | -0.06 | 14.1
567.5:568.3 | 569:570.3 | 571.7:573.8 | 0.05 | 14.9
